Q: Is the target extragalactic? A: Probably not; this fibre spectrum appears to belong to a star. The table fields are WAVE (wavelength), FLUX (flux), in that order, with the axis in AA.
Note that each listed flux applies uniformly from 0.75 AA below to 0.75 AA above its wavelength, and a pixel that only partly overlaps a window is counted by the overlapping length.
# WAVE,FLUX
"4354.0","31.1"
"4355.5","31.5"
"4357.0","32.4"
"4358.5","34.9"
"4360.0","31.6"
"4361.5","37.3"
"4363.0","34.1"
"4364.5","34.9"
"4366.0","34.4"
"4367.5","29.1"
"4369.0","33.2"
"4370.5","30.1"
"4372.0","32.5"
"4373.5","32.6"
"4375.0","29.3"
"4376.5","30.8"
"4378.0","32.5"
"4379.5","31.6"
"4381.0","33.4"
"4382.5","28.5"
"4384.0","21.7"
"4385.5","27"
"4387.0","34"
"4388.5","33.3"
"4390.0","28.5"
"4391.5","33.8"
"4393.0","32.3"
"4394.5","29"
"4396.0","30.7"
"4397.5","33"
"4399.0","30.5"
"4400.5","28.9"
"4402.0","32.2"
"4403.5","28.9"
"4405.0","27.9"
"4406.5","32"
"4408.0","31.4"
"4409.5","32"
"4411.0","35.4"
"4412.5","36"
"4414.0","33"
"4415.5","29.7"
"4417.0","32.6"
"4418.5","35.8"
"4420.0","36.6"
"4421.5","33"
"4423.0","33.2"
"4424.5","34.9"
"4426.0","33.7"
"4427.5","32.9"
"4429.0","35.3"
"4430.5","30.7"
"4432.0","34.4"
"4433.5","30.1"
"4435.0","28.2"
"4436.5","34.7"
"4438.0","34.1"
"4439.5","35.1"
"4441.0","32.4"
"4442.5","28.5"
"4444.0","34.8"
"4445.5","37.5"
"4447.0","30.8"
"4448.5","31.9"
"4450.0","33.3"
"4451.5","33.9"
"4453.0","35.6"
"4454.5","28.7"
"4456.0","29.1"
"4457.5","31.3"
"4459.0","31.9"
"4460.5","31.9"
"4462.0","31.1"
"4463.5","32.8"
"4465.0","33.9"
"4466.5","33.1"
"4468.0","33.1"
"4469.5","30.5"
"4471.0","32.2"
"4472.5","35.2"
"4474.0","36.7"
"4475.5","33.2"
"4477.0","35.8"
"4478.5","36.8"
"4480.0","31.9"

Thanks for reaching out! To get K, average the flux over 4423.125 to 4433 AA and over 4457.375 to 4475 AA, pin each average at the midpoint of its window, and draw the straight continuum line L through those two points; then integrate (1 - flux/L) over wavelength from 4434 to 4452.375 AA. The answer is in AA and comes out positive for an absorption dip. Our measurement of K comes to 0.2 AA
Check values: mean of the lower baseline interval 33.5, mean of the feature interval 32.9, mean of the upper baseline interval 32.9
